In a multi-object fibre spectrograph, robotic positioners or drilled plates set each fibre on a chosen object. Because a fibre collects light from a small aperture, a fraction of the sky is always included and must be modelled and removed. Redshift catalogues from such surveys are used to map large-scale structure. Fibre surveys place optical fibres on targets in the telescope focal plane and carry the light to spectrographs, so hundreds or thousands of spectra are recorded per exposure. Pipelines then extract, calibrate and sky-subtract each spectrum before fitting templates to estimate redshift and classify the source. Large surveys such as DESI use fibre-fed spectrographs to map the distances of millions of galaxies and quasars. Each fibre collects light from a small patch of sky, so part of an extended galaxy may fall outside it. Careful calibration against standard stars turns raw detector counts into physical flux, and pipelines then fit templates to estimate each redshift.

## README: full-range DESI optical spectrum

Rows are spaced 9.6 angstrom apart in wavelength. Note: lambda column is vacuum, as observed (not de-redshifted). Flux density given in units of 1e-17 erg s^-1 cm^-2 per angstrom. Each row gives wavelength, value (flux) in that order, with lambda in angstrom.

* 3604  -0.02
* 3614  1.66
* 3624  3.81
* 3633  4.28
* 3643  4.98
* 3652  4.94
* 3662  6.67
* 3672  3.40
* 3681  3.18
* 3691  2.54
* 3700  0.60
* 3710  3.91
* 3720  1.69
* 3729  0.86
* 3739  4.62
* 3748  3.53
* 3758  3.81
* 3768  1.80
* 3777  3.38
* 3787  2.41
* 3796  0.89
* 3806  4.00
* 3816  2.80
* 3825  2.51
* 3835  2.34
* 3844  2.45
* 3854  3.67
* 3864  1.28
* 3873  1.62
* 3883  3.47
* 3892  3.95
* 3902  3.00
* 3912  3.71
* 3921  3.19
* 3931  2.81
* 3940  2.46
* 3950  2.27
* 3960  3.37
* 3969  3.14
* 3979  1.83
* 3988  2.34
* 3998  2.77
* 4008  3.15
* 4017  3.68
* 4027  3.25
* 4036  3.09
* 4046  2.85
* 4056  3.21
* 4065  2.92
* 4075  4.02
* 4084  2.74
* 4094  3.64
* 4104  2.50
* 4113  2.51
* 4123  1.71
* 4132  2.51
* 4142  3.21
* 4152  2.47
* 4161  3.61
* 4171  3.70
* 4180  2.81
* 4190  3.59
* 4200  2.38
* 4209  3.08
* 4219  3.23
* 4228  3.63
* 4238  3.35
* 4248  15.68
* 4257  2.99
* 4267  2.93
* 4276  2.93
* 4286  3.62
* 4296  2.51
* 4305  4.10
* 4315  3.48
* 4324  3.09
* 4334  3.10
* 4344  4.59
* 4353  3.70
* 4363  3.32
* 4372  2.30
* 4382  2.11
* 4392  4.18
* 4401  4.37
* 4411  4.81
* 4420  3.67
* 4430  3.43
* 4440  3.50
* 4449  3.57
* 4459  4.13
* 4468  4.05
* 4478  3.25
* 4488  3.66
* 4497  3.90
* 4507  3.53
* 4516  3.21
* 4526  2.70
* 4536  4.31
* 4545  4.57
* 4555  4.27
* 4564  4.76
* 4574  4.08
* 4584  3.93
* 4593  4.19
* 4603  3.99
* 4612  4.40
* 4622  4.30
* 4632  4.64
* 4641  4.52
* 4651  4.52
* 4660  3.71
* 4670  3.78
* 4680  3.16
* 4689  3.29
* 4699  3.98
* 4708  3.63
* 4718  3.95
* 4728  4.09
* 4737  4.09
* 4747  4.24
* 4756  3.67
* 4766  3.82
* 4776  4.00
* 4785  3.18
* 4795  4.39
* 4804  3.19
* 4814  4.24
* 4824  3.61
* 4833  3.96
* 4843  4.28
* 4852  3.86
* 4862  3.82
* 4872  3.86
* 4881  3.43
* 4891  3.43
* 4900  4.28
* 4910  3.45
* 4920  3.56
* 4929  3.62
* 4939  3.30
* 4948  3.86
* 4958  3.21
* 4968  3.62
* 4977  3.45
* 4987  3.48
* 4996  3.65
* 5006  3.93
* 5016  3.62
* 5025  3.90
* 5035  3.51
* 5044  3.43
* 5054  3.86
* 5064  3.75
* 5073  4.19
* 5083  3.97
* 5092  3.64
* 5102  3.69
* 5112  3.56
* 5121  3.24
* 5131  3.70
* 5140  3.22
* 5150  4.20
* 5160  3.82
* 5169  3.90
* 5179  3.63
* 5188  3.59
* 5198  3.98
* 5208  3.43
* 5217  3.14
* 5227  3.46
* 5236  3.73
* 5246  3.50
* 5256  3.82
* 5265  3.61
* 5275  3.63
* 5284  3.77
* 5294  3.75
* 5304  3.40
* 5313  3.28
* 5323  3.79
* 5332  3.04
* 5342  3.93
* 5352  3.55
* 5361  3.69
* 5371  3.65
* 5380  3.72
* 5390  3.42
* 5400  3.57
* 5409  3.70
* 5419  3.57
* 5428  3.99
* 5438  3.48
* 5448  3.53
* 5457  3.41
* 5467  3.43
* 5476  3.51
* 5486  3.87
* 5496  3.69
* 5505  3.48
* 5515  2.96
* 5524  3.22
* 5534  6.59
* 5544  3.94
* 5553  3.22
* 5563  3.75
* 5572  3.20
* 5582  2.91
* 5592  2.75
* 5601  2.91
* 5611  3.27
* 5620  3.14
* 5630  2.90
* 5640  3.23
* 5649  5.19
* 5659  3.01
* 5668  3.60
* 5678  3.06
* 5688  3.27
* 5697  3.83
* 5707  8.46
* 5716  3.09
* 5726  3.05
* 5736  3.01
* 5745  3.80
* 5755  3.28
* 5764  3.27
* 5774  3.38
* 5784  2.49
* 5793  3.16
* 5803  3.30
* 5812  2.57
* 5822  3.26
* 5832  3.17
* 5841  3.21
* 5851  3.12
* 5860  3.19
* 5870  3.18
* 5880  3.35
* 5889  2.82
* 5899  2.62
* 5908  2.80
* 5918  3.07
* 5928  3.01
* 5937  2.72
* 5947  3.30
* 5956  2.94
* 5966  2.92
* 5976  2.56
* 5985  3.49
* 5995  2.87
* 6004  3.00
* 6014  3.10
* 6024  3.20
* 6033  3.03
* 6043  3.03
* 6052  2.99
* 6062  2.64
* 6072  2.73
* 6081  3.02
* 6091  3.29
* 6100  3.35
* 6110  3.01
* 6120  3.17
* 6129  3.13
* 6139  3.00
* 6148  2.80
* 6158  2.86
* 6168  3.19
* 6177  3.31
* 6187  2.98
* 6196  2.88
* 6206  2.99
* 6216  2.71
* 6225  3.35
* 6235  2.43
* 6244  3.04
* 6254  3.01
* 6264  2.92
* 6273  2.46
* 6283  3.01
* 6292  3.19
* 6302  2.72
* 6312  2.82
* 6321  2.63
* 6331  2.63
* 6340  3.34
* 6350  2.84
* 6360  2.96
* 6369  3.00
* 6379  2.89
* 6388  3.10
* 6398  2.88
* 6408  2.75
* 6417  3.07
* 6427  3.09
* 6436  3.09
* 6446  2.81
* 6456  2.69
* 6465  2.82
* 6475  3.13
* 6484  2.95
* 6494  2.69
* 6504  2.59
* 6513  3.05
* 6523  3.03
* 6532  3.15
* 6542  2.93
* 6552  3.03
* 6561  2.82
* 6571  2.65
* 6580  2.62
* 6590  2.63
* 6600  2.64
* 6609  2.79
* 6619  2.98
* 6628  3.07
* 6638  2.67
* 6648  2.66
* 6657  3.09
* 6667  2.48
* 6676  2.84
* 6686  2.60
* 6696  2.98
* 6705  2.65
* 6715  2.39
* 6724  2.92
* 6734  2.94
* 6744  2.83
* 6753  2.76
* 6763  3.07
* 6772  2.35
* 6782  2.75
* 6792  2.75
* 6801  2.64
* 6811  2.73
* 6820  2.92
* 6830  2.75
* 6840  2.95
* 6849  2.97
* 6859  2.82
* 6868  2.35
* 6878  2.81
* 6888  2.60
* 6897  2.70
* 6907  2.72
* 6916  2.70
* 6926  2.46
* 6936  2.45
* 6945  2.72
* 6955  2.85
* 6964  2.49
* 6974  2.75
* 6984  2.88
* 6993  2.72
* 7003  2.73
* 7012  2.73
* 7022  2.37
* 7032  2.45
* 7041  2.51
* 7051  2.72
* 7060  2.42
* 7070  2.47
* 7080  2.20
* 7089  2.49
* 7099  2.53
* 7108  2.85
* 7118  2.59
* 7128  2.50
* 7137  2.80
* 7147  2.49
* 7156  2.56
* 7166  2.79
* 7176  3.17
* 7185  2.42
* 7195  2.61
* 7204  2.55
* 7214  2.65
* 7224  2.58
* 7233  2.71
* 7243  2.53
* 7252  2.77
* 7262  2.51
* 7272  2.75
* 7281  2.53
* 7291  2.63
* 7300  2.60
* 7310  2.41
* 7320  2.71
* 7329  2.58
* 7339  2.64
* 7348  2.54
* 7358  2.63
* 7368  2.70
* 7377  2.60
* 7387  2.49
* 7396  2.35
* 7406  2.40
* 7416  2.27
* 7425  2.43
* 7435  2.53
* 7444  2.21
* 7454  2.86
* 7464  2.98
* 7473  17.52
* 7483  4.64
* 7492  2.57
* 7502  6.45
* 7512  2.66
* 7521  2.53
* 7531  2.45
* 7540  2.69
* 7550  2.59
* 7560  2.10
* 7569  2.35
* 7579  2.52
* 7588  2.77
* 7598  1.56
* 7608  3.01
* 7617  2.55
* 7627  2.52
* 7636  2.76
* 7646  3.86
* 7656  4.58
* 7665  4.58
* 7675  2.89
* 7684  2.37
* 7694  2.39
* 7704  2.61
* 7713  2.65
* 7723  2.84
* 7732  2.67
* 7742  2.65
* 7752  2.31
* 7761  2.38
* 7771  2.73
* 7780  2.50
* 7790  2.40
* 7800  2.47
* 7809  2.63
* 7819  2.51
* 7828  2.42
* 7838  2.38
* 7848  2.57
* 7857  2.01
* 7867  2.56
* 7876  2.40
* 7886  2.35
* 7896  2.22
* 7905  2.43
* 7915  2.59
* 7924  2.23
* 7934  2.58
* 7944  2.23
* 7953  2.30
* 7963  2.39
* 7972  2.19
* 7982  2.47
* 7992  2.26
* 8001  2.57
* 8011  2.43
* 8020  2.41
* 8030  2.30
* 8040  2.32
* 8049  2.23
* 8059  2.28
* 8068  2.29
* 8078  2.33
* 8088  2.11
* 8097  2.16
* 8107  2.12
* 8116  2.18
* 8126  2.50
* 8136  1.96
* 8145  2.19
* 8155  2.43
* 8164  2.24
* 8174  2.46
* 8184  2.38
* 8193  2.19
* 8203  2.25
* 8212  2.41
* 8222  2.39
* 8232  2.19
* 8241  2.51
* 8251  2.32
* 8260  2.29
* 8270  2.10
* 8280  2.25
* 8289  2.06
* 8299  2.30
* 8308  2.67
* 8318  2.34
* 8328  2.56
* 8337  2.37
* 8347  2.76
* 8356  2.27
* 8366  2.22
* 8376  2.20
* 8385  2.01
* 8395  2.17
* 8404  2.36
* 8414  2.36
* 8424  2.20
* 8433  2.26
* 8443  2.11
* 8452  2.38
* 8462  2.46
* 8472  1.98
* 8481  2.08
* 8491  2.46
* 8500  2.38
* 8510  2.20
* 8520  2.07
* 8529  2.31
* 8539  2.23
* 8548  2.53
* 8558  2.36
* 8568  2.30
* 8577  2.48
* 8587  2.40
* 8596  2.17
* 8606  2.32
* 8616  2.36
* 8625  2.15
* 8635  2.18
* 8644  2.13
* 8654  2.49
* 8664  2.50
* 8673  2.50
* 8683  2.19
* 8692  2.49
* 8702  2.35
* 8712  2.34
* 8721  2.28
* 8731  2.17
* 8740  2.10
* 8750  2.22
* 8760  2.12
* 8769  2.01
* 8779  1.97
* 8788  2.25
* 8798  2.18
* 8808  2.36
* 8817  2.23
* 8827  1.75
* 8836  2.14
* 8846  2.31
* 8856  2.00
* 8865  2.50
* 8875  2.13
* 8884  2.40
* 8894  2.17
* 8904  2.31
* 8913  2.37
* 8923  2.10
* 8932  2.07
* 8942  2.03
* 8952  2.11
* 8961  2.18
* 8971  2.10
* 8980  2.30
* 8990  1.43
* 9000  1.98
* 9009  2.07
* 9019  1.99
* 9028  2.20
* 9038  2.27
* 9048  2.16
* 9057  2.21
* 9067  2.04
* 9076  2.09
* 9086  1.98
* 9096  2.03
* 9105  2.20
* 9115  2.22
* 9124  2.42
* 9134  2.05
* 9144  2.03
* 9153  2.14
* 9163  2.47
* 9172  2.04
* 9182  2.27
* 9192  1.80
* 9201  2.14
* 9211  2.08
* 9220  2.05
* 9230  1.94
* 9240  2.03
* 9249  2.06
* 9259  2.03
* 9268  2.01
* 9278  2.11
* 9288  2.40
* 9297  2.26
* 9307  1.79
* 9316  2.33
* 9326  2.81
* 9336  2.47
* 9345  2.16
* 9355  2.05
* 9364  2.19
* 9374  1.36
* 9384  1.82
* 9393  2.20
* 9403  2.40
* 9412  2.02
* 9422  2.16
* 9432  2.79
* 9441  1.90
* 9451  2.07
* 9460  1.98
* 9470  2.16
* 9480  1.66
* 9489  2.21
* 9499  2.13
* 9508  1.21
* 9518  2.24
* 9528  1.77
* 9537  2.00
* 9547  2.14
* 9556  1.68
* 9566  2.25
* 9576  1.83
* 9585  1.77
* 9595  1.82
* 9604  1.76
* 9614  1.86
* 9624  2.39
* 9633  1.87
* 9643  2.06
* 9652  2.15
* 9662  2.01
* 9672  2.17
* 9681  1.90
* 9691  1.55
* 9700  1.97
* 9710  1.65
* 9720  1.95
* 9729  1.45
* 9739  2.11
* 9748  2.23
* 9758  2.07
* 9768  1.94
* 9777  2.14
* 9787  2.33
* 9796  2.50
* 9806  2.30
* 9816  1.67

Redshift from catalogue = 0.14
